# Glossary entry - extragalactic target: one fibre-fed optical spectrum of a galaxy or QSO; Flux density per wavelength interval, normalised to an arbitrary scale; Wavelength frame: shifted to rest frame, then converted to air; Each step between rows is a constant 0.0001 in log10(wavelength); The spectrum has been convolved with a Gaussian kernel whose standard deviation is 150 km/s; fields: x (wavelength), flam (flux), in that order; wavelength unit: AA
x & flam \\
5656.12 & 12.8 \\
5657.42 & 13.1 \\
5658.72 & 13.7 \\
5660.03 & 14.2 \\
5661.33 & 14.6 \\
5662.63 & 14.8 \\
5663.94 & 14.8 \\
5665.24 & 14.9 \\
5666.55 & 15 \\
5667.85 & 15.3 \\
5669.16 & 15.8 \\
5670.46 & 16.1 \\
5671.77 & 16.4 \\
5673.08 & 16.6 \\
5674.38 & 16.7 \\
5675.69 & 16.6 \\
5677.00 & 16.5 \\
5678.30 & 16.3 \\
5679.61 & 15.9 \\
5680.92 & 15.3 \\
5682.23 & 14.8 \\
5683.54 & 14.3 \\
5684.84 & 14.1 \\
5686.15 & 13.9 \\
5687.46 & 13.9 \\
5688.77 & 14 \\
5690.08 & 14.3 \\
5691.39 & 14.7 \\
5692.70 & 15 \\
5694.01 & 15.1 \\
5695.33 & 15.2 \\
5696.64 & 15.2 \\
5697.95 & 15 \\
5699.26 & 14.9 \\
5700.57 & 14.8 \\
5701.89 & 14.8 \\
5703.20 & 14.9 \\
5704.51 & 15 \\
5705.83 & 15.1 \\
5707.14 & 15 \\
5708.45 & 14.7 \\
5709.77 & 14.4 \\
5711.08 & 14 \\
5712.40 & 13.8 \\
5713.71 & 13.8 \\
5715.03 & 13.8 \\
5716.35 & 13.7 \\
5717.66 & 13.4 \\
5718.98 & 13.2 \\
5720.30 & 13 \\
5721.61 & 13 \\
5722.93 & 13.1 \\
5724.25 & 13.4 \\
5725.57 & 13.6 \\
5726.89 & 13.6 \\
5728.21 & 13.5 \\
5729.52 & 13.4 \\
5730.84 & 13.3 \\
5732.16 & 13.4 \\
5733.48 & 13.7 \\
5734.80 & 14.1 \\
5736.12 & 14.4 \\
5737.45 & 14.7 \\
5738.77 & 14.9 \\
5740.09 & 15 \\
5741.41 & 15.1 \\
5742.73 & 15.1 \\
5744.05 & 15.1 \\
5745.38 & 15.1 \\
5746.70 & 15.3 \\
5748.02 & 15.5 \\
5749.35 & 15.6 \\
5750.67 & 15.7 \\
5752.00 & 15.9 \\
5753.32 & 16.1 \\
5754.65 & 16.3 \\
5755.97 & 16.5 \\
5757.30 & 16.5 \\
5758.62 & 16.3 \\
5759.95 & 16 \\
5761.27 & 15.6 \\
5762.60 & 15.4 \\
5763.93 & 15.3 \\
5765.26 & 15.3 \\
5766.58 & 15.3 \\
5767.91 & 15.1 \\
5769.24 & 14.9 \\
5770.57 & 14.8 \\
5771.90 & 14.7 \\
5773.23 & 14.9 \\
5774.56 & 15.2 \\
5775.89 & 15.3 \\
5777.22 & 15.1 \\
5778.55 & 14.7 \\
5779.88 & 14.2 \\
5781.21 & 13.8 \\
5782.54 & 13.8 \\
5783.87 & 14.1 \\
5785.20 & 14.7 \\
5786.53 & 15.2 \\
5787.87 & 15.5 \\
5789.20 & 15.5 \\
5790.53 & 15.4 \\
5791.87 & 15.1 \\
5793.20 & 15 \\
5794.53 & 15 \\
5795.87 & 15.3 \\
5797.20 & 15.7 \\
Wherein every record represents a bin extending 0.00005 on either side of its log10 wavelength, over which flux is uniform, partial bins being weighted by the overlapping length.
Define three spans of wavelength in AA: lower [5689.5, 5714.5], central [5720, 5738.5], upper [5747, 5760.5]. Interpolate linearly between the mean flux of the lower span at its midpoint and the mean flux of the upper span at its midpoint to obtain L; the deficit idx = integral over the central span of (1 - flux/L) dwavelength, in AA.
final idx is 2.1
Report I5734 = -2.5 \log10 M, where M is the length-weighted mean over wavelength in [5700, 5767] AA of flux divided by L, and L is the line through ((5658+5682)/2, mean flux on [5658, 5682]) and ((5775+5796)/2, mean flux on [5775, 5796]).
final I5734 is 0.04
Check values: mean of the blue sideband 15.5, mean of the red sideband 14.9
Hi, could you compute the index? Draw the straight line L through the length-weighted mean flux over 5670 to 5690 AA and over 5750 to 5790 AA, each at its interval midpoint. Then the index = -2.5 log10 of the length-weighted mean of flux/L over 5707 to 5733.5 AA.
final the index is 0.13 mag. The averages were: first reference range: 15.4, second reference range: 15.3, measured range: 13.6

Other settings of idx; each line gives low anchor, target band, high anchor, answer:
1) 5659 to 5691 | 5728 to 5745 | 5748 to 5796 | 1.0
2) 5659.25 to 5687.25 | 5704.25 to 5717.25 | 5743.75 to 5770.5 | 1.0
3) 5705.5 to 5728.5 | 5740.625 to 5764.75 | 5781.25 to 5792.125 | -2.3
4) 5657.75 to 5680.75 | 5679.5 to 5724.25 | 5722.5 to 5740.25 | 0.9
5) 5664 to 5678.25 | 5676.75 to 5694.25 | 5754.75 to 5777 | 1.2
